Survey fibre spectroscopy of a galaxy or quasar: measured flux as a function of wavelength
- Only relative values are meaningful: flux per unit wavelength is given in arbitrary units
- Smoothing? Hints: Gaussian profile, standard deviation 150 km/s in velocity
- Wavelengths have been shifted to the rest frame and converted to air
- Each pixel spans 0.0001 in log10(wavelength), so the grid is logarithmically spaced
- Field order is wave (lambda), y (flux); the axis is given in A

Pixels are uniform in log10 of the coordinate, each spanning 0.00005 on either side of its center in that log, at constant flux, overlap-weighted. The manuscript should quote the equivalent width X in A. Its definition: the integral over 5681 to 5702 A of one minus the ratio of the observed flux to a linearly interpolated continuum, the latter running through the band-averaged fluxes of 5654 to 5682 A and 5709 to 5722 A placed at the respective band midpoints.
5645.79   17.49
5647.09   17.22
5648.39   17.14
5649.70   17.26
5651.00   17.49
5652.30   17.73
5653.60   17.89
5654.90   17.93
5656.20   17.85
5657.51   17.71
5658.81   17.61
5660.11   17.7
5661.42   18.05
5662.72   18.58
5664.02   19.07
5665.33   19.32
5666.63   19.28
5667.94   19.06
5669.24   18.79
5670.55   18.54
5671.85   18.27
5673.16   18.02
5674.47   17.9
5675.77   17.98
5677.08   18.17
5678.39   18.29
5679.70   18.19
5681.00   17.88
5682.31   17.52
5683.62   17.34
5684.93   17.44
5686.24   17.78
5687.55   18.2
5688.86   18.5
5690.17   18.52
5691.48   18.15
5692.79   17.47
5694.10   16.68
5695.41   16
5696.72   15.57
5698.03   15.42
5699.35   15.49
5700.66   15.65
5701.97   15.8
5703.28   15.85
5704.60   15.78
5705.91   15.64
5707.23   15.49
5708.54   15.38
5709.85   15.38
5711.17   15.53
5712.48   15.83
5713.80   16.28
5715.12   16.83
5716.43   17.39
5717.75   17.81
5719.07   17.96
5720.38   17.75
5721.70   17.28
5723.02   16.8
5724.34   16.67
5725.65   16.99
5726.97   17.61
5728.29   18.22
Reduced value 0.6 A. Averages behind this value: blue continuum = 18.3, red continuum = 16.8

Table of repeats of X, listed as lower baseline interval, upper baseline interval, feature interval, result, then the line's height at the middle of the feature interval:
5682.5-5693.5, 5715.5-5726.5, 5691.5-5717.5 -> 2.3 A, 17.6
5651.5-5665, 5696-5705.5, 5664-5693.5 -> -2.3 A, 16.9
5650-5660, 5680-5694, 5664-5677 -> -0.6 A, 17.8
